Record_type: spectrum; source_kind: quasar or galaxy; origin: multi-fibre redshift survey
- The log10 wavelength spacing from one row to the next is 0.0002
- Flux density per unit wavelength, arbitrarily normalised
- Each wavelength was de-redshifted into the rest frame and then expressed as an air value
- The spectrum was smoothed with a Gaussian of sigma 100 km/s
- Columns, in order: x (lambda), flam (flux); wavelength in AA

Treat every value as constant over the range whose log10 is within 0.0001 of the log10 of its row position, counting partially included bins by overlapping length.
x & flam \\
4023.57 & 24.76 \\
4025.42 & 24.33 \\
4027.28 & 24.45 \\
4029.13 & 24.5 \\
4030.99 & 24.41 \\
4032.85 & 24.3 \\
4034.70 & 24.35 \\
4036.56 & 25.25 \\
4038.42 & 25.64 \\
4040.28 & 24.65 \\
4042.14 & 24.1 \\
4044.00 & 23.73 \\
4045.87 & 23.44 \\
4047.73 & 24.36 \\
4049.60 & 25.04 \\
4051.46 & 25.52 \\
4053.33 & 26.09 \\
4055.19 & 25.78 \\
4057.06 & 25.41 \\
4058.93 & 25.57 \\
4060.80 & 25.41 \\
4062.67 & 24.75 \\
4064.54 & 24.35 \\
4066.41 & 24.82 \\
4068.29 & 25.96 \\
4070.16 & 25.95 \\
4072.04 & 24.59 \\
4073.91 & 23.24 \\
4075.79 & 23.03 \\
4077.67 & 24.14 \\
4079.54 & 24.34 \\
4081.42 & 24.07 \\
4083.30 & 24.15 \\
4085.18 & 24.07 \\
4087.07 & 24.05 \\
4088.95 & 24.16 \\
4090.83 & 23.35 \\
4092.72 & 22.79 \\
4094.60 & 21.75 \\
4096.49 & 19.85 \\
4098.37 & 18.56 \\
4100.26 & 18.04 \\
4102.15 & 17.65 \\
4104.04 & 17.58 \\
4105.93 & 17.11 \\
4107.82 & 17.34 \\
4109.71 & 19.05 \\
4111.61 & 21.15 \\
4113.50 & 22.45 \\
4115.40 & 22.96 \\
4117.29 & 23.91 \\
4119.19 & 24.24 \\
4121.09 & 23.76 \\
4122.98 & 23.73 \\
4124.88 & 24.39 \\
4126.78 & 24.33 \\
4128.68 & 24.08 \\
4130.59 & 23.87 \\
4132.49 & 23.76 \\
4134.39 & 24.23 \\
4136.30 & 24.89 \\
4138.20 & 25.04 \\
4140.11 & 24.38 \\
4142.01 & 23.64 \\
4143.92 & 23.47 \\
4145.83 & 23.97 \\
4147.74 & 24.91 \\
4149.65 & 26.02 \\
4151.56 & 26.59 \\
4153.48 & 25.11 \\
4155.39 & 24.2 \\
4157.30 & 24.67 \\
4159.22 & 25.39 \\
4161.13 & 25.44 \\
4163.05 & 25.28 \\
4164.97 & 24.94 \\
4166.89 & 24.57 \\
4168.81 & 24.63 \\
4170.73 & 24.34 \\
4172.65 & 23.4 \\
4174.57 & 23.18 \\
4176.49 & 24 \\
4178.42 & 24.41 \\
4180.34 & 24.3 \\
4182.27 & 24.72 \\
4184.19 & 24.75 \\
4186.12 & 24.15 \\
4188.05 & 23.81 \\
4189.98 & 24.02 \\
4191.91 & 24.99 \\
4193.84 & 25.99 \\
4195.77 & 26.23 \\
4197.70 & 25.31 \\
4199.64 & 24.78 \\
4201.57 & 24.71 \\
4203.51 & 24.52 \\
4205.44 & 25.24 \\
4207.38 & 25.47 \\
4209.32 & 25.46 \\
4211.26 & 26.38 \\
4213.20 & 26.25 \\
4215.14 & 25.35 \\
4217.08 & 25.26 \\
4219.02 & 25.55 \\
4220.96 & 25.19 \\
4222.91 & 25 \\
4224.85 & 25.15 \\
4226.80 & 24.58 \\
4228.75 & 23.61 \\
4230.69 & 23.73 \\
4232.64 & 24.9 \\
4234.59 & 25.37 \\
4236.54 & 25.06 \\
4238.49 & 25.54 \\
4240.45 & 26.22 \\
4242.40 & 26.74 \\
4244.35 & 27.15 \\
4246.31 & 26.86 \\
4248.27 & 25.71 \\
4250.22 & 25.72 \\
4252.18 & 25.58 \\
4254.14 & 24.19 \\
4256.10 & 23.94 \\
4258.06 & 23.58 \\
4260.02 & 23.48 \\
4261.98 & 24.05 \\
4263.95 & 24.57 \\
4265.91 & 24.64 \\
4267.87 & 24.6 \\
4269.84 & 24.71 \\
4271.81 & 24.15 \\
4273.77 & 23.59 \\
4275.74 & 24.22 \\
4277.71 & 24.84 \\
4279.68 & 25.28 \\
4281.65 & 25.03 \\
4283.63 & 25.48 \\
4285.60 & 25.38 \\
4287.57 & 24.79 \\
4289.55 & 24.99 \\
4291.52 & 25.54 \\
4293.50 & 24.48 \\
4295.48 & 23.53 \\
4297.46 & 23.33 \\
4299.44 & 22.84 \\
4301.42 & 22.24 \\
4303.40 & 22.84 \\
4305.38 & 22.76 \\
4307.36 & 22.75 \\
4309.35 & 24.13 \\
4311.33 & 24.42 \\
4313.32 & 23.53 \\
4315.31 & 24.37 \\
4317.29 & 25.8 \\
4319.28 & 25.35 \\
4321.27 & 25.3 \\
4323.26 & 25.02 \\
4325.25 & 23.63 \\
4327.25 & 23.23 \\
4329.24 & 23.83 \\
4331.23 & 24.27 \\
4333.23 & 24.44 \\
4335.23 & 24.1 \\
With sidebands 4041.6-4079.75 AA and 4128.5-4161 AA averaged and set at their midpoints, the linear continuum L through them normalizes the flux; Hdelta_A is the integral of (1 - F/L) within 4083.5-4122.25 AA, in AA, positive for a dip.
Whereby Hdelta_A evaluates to 5.4 AA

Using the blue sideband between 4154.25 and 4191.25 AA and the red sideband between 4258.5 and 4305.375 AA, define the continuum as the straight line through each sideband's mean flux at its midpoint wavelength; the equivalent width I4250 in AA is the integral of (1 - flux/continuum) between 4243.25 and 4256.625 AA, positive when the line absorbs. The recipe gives -0.7 AA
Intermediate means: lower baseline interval 24.4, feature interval 25.7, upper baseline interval 24.2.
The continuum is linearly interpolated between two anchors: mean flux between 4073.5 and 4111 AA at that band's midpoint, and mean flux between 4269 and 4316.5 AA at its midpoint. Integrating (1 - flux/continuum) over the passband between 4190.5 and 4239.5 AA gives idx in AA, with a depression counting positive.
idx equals -4.5 AA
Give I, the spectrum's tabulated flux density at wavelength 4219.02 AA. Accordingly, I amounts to 25.55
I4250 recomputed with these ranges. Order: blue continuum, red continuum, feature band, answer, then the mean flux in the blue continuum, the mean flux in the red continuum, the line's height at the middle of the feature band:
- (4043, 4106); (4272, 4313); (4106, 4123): 1.3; 23.4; 24.1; 23.5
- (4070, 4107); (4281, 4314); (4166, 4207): -2.9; 22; 24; 22.9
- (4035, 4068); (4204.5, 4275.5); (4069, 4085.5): 0.5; 24.9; 25.1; 25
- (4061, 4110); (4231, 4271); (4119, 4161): -2.3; 22.3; 25.1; 23.2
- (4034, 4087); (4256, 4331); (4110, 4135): 1.1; 24.7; 24.2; 24.6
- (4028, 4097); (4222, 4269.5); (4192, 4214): -0.5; 24.4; 25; 24.9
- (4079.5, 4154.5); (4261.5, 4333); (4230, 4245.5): -1.2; 22.8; 24.3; 23.8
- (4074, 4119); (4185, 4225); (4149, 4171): -1.3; 21.6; 25.2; 23.7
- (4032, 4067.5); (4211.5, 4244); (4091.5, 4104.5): 2.8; 24.9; 25.3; 25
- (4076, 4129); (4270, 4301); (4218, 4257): -2.4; 22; 24.5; 23.8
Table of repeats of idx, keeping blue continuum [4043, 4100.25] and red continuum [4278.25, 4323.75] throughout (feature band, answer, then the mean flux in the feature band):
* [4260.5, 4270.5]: -0.08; 24.5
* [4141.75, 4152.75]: -0.35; 24.8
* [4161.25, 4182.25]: -0.22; 24.4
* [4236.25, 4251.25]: -1.21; 26.2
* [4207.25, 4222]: -0.88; 25.6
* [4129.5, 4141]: -0.14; 24.3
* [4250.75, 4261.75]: 0.02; 24.2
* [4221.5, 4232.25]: -0.12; 24.5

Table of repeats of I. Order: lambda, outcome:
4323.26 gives 25.02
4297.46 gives 23.33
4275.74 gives 24.22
